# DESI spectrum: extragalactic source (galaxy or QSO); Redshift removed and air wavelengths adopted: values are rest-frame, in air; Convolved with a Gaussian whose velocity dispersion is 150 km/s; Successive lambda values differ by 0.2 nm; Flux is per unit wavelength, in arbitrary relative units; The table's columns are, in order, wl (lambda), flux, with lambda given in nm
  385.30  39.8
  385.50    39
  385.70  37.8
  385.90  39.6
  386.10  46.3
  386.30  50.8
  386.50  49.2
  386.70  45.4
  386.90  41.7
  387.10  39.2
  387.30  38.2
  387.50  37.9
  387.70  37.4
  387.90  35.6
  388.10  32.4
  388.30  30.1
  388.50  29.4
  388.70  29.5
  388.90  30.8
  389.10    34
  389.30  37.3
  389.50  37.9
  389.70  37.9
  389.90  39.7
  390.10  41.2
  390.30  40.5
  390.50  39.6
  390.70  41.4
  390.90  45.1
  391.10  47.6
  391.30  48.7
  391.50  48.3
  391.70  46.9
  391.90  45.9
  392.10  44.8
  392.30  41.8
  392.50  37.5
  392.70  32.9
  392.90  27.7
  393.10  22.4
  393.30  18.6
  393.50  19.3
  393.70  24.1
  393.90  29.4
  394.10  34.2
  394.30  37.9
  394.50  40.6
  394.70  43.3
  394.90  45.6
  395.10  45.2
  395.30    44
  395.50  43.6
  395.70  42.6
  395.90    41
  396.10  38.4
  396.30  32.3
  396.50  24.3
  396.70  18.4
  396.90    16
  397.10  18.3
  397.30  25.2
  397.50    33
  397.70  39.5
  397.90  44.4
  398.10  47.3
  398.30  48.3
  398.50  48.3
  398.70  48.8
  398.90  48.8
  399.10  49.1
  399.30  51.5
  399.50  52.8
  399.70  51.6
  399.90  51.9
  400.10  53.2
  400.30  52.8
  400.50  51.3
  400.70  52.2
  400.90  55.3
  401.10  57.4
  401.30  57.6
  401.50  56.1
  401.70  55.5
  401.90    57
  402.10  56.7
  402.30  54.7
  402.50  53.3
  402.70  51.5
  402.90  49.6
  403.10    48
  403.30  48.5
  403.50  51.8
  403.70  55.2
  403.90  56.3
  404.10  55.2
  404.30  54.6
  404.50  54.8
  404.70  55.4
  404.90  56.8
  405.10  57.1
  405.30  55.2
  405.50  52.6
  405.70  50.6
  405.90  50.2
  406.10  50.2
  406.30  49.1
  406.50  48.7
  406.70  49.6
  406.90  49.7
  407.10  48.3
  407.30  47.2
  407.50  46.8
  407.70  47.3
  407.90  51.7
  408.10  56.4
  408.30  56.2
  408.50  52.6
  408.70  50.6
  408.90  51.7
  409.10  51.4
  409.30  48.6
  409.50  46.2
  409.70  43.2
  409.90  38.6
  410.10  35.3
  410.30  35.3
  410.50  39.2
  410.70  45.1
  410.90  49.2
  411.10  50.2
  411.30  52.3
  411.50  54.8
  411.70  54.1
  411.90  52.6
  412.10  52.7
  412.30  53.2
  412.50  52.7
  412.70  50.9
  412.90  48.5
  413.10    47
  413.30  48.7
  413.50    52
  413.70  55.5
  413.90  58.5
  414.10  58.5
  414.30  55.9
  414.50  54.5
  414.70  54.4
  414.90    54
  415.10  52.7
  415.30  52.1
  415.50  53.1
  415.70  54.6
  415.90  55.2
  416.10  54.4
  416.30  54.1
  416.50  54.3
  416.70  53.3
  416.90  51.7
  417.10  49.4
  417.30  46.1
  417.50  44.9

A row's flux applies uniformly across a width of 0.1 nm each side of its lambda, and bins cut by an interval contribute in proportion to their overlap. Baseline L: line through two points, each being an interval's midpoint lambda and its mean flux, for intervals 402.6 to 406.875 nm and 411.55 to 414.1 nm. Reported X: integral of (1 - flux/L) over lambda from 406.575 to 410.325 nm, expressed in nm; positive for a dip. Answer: 0.32 nm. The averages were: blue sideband 52.4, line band 48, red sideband 52.5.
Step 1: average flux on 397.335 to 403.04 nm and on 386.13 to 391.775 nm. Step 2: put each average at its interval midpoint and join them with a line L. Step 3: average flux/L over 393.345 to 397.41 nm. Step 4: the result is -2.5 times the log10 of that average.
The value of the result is 0.36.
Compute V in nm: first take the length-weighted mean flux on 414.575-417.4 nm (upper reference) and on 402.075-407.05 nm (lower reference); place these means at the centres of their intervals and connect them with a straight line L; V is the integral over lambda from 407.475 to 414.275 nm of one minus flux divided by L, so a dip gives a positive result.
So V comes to 0.38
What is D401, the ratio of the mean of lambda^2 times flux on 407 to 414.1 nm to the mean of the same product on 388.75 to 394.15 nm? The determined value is 1.5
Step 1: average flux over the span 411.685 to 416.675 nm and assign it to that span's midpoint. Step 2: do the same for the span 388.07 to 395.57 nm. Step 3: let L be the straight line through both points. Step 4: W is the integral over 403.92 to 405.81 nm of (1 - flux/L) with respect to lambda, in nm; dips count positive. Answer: -0.327 nm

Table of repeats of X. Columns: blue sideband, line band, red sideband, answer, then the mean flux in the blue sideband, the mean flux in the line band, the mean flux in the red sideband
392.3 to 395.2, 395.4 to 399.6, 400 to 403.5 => 0.416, 33.1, 38.7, 53.5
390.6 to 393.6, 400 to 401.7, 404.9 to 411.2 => -0.416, 37.9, 54.5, 48.7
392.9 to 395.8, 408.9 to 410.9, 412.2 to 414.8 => 0.253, 34.8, 43.3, 53.1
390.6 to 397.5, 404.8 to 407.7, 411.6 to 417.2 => -0.292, 35.6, 50.7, 53.2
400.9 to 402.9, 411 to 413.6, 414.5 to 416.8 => 0.129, 55.2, 51.5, 53.9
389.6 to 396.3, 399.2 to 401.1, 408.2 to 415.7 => -0.427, 38.6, 52.8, 50.4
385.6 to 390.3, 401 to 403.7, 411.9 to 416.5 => -0.419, 38.3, 53.7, 53.3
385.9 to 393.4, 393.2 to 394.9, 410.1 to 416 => 0.387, 38.7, 31.8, 51.4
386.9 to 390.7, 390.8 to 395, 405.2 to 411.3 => 0.161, 36.3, 37.3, 48.3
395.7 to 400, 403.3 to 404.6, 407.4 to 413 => -0.296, 39.6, 54.2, 48.8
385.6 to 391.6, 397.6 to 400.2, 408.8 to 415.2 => -0.275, 39.7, 48.9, 49.9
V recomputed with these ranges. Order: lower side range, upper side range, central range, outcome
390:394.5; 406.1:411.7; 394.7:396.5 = -0.06 nm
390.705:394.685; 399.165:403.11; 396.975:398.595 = 0.33 nm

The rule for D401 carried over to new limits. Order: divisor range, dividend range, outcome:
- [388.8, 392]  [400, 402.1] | 1.40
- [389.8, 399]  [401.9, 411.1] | 1.42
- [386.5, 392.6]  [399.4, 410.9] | 1.39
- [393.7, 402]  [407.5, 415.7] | 1.25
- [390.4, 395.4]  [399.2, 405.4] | 1.48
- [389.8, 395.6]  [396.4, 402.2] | 1.23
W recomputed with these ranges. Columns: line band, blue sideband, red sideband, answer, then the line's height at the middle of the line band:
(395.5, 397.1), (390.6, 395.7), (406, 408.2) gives 0.40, 40.9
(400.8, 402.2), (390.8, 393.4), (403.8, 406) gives -0.17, 50.4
